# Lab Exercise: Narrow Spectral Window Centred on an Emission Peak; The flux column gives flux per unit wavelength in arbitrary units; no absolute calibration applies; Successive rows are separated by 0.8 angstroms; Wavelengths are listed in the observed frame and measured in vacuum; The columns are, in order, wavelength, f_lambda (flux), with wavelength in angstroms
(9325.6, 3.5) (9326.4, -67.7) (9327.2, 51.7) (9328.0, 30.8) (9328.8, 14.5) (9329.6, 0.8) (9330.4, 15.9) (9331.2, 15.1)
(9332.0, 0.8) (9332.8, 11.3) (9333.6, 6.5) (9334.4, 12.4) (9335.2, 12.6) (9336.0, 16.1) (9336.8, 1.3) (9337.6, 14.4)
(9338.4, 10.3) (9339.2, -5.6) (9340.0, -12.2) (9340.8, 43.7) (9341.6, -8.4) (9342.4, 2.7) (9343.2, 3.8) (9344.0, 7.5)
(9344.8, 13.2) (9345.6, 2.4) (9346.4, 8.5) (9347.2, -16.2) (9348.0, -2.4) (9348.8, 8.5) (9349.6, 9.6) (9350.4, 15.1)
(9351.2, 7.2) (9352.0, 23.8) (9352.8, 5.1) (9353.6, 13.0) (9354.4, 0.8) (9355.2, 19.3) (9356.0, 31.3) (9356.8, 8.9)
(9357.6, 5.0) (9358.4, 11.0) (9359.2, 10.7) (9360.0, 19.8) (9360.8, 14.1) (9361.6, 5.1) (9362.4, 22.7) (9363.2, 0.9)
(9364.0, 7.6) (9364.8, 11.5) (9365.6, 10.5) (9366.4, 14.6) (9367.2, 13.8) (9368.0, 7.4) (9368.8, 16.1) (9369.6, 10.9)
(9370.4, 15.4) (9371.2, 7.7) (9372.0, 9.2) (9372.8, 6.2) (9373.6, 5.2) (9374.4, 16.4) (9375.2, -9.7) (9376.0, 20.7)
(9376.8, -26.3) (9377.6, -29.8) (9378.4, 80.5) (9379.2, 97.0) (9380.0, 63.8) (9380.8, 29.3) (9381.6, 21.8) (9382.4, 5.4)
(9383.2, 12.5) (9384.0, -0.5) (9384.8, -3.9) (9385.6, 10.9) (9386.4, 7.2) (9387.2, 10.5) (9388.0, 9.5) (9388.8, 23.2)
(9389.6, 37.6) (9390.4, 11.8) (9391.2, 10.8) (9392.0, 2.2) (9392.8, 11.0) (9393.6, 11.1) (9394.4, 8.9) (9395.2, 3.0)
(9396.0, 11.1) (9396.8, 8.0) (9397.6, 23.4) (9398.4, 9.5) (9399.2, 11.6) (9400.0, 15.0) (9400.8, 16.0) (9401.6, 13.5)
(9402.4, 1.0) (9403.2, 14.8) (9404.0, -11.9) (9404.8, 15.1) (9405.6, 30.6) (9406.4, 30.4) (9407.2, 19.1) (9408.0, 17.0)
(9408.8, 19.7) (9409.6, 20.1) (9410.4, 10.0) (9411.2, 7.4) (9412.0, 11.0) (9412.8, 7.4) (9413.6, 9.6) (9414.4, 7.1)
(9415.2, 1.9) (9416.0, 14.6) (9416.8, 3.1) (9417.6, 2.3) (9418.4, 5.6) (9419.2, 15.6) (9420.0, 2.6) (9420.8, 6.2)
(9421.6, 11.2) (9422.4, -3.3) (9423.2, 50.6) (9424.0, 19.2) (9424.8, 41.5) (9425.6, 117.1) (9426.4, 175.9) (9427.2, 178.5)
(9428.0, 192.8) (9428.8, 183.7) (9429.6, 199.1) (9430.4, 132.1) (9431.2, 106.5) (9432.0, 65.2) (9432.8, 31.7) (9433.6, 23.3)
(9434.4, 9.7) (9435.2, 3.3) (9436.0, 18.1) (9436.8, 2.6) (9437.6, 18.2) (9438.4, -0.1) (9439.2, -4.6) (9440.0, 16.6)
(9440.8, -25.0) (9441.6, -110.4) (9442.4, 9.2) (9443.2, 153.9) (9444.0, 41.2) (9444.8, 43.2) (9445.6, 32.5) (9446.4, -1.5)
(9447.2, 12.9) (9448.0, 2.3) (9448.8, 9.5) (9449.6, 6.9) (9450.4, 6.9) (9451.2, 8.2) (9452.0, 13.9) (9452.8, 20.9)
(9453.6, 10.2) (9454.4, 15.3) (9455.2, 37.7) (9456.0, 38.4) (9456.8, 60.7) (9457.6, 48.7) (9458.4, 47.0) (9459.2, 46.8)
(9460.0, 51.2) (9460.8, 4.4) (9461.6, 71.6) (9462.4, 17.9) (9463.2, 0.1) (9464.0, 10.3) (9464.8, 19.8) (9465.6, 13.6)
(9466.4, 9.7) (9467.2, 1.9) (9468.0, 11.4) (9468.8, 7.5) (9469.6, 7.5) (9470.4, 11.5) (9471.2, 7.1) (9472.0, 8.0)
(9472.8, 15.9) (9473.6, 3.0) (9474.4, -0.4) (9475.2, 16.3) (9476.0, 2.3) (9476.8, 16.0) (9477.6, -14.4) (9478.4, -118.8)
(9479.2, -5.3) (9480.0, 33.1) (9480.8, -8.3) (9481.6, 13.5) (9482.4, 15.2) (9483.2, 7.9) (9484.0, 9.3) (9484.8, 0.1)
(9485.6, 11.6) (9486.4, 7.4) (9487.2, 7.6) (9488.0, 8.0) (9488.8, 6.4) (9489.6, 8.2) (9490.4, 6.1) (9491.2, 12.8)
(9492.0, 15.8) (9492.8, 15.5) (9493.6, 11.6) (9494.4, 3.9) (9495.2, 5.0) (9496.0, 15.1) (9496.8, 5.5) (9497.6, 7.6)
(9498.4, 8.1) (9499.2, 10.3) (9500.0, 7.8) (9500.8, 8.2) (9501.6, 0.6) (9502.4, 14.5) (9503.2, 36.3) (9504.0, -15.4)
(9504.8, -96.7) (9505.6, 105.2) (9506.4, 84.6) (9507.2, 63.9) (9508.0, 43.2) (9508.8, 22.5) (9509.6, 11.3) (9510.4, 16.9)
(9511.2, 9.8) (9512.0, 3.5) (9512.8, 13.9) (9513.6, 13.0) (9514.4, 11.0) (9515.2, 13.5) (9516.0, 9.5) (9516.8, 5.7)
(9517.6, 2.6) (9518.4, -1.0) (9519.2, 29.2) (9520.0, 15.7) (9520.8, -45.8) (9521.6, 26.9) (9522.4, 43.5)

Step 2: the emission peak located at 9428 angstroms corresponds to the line Halpha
